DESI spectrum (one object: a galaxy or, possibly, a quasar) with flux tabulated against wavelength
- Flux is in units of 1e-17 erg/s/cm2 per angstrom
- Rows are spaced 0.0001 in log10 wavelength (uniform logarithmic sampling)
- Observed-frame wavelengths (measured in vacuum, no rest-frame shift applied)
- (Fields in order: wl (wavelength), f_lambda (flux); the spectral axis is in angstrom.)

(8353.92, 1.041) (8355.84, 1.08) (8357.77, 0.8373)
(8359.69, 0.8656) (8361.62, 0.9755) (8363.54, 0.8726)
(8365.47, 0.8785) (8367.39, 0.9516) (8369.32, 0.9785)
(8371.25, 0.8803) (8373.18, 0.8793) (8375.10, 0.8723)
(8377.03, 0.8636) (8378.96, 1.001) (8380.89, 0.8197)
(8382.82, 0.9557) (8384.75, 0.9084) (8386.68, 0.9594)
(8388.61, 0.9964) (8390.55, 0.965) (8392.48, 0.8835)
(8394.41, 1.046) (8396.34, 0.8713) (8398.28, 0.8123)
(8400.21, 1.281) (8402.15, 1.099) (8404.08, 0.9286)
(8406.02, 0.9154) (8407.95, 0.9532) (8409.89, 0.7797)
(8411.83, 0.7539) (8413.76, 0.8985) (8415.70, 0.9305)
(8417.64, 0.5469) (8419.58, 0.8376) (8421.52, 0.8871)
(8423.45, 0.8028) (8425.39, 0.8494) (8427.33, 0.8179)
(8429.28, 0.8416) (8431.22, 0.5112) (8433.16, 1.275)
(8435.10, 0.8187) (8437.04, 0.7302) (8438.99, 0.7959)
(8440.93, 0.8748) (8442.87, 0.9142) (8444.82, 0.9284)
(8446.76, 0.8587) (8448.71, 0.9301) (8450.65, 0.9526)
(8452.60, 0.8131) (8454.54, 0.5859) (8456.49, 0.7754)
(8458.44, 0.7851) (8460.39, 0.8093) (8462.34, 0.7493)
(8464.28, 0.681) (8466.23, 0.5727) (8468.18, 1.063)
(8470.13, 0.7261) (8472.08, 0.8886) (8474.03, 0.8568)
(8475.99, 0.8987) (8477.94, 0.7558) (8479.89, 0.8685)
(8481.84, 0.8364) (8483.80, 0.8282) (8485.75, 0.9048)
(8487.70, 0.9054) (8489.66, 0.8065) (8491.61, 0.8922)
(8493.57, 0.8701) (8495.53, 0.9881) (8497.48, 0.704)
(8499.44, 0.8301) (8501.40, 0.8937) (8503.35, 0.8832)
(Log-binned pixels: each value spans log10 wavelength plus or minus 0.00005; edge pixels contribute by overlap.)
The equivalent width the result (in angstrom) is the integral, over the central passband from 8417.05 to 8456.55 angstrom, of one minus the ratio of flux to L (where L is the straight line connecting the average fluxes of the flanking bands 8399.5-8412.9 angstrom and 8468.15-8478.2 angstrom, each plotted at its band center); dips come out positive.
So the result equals 3.33 angstrom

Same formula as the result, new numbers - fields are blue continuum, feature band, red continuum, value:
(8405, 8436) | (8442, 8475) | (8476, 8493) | 1.2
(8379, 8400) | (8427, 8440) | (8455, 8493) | 0.7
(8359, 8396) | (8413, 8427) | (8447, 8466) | 0.4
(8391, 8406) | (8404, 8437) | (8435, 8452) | 3.1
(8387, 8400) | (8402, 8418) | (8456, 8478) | 0.9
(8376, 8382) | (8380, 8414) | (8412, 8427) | -2.9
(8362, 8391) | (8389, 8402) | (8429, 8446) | -1.2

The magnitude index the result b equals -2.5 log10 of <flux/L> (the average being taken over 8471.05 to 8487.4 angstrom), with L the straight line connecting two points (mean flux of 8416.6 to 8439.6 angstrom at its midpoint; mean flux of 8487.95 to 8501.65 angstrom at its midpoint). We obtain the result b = -0.015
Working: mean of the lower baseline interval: 0.81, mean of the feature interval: 0.856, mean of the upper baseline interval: 0.855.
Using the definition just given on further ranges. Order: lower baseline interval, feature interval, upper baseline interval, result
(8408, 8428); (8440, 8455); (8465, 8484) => -0.06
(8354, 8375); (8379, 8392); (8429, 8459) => -0.04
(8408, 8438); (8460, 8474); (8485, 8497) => 0.10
